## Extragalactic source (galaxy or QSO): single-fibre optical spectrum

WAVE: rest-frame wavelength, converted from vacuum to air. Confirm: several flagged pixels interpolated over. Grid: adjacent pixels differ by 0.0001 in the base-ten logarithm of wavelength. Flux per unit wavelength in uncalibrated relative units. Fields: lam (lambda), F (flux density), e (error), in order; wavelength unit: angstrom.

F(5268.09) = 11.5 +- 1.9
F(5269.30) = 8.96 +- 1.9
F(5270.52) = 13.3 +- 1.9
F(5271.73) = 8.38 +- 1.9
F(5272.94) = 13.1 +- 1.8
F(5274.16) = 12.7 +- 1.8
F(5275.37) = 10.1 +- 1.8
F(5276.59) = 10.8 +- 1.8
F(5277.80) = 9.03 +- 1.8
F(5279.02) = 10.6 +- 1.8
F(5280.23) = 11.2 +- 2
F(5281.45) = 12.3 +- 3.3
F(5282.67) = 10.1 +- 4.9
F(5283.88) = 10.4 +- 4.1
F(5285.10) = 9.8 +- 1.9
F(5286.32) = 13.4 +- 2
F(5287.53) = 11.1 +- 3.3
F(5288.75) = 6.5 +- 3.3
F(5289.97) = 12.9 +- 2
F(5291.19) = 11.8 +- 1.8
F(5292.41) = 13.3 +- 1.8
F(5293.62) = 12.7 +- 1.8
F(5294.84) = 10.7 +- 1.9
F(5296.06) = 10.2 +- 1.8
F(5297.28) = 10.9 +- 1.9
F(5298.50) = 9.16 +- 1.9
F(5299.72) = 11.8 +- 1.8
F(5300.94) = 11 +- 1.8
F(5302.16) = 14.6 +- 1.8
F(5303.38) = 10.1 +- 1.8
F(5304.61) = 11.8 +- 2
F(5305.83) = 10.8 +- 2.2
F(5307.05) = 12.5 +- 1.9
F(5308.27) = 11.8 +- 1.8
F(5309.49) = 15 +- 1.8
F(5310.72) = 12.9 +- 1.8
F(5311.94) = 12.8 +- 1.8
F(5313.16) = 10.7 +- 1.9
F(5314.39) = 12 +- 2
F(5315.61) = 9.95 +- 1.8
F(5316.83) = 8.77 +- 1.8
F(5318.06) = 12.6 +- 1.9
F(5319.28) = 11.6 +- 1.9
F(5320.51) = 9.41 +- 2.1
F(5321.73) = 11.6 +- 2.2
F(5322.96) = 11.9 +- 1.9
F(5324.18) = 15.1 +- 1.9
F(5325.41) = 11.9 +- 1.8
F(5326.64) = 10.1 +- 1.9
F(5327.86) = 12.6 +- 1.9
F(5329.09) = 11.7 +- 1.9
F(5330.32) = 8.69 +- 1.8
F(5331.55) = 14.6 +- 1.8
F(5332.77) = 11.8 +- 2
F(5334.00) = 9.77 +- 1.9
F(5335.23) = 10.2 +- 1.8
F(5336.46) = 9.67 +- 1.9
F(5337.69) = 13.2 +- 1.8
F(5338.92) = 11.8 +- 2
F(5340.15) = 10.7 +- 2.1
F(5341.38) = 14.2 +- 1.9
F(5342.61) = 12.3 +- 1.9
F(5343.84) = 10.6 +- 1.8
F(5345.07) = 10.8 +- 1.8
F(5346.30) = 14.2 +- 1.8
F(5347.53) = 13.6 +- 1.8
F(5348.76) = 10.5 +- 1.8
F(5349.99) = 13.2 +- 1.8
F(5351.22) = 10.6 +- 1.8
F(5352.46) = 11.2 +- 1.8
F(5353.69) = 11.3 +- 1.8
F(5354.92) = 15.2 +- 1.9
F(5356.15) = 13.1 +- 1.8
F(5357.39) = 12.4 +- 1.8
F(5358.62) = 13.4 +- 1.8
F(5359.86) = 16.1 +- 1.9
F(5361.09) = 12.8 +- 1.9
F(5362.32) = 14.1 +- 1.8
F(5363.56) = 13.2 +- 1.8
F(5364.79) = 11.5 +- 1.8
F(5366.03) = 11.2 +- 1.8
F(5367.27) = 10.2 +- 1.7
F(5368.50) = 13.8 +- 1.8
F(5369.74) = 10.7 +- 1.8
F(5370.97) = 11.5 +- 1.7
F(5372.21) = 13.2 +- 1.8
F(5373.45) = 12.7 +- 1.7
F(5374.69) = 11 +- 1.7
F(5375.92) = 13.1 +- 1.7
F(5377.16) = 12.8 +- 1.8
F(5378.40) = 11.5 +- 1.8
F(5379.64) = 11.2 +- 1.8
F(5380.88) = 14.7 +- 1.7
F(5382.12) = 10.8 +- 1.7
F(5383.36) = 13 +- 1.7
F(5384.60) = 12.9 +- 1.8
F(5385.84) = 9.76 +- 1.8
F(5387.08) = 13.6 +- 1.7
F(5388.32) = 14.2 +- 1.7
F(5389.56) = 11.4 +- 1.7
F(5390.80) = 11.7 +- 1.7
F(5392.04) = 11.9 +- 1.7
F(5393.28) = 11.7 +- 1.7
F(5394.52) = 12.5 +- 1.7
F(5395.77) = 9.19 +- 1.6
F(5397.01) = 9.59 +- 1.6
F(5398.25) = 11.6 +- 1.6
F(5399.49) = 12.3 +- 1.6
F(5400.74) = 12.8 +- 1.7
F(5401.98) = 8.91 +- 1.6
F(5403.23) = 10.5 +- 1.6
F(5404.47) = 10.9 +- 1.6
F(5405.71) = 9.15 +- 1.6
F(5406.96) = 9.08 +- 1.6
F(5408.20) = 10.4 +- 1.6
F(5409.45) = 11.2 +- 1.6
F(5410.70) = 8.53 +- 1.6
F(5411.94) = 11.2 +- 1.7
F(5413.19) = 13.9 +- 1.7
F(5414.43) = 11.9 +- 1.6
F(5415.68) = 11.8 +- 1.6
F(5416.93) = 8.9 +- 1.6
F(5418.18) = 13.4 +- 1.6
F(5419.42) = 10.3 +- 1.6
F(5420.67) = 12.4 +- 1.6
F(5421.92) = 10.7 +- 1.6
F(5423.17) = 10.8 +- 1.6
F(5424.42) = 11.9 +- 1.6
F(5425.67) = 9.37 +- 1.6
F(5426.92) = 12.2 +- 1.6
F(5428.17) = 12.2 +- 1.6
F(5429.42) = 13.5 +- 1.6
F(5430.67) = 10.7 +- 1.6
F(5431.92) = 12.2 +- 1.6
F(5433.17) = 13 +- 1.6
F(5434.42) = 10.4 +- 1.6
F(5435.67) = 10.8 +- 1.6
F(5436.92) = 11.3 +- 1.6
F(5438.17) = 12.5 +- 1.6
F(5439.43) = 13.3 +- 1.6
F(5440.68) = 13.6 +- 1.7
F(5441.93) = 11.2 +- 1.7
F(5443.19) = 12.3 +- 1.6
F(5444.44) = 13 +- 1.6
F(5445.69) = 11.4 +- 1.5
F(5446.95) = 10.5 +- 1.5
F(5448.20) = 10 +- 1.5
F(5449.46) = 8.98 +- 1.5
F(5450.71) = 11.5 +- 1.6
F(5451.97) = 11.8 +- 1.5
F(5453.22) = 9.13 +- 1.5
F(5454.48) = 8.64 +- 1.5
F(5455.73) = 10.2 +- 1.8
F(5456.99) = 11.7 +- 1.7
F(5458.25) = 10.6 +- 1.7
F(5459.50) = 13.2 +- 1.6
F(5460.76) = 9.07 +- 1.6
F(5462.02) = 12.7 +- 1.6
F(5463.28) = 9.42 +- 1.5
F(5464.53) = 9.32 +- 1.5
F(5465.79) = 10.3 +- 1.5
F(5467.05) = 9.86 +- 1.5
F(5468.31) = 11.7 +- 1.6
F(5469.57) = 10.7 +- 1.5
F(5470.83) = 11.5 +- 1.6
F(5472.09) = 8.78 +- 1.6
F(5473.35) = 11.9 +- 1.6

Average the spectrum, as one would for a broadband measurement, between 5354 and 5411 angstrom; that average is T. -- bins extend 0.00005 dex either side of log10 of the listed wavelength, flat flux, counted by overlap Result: 11.9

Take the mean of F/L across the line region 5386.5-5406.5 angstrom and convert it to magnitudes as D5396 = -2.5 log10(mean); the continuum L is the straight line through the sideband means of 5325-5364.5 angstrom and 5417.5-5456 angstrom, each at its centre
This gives 0.037 mag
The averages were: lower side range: 12.2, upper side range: 11.4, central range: 11.3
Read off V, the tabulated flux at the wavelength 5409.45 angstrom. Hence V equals 11.2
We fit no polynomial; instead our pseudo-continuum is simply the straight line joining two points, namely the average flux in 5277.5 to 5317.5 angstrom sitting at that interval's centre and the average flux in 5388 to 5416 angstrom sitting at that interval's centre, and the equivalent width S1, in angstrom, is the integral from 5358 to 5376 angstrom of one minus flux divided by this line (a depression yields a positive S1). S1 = -2.21 angstrom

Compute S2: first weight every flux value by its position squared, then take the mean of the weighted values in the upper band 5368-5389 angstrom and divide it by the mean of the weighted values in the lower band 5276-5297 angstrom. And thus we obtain 1.2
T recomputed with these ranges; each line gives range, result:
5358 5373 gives 12.6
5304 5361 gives 12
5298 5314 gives 11.9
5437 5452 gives 11.6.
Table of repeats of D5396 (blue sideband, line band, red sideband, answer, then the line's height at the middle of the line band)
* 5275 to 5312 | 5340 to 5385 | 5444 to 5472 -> -0.13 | 11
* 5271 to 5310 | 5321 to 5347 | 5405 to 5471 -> -0.05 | 11.2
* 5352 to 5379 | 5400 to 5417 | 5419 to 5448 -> 0.12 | 12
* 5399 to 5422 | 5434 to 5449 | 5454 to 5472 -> -0.09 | 10.7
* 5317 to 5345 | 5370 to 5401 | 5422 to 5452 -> -0.04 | 11.6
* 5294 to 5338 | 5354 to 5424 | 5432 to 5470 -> -0.05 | 11.3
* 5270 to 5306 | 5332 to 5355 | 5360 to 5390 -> 0.01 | 11.9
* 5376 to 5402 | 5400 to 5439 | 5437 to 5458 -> 0.03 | 11.5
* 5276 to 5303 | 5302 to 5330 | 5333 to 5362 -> -0.01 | 11.6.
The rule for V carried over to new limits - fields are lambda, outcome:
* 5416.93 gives 8.9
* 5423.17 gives 10.8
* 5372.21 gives 13.2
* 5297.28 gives 10.9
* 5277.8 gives 9.03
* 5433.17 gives 13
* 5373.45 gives 12.7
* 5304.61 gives 11.8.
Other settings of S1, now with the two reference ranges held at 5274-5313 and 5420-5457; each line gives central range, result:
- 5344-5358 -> -1.2 angstrom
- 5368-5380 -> -0.8 angstrom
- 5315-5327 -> 0.1 angstrom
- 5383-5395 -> -0.9 angstrom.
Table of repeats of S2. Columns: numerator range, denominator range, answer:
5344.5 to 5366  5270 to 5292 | 1.19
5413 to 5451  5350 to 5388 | 0.95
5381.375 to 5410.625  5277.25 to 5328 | 1.02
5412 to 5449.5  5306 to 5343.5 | 1.03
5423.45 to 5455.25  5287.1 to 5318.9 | 1.05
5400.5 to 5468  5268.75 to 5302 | 1.06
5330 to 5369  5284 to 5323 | 1.09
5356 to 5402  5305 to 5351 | 1.06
